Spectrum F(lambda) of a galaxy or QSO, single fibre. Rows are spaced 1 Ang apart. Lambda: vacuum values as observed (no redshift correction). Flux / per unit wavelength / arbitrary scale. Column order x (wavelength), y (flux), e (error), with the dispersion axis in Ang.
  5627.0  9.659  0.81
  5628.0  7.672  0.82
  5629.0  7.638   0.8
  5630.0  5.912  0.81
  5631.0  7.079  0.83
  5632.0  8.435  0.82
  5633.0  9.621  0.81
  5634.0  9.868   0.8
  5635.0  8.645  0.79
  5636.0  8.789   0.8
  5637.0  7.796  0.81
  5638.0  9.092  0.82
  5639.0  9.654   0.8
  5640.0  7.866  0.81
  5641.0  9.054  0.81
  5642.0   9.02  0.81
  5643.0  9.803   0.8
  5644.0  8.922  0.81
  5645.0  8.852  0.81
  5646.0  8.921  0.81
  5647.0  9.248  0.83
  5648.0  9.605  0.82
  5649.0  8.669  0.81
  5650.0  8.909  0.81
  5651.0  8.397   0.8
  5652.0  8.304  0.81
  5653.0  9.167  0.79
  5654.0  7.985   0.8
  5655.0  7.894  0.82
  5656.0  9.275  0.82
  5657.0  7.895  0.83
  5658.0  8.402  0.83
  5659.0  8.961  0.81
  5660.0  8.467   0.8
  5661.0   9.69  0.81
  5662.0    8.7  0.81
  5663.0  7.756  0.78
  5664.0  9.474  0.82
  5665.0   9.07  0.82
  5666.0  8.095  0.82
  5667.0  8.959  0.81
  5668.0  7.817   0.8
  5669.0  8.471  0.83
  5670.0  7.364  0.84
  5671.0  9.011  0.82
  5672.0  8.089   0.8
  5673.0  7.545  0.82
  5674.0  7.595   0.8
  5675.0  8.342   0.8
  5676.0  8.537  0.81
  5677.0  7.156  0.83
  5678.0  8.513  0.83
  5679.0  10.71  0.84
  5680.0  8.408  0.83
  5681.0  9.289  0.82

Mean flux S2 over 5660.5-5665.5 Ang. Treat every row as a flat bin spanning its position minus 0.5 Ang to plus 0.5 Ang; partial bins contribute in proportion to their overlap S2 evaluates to 8.94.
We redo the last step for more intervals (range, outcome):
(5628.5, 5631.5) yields 6.88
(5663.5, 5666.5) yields 8.88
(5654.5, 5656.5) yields 8.58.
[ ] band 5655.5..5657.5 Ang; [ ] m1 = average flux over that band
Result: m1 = 8.59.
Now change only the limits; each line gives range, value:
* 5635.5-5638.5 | 8.56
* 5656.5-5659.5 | 8.42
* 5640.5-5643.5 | 9.29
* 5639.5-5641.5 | 8.46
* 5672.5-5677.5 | 7.83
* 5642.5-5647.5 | 9.15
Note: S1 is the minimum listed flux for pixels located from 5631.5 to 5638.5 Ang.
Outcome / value 7.796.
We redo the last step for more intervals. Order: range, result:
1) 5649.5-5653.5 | 8.304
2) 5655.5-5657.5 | 7.895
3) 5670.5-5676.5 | 7.545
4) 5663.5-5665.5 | 9.07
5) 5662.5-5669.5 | 7.756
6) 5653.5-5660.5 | 7.894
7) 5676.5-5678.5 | 7.156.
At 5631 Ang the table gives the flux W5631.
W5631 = 7.079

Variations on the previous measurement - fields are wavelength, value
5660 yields 8.467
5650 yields 8.909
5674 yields 7.595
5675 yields 8.342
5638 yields 9.092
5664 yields 9.474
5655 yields 7.894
